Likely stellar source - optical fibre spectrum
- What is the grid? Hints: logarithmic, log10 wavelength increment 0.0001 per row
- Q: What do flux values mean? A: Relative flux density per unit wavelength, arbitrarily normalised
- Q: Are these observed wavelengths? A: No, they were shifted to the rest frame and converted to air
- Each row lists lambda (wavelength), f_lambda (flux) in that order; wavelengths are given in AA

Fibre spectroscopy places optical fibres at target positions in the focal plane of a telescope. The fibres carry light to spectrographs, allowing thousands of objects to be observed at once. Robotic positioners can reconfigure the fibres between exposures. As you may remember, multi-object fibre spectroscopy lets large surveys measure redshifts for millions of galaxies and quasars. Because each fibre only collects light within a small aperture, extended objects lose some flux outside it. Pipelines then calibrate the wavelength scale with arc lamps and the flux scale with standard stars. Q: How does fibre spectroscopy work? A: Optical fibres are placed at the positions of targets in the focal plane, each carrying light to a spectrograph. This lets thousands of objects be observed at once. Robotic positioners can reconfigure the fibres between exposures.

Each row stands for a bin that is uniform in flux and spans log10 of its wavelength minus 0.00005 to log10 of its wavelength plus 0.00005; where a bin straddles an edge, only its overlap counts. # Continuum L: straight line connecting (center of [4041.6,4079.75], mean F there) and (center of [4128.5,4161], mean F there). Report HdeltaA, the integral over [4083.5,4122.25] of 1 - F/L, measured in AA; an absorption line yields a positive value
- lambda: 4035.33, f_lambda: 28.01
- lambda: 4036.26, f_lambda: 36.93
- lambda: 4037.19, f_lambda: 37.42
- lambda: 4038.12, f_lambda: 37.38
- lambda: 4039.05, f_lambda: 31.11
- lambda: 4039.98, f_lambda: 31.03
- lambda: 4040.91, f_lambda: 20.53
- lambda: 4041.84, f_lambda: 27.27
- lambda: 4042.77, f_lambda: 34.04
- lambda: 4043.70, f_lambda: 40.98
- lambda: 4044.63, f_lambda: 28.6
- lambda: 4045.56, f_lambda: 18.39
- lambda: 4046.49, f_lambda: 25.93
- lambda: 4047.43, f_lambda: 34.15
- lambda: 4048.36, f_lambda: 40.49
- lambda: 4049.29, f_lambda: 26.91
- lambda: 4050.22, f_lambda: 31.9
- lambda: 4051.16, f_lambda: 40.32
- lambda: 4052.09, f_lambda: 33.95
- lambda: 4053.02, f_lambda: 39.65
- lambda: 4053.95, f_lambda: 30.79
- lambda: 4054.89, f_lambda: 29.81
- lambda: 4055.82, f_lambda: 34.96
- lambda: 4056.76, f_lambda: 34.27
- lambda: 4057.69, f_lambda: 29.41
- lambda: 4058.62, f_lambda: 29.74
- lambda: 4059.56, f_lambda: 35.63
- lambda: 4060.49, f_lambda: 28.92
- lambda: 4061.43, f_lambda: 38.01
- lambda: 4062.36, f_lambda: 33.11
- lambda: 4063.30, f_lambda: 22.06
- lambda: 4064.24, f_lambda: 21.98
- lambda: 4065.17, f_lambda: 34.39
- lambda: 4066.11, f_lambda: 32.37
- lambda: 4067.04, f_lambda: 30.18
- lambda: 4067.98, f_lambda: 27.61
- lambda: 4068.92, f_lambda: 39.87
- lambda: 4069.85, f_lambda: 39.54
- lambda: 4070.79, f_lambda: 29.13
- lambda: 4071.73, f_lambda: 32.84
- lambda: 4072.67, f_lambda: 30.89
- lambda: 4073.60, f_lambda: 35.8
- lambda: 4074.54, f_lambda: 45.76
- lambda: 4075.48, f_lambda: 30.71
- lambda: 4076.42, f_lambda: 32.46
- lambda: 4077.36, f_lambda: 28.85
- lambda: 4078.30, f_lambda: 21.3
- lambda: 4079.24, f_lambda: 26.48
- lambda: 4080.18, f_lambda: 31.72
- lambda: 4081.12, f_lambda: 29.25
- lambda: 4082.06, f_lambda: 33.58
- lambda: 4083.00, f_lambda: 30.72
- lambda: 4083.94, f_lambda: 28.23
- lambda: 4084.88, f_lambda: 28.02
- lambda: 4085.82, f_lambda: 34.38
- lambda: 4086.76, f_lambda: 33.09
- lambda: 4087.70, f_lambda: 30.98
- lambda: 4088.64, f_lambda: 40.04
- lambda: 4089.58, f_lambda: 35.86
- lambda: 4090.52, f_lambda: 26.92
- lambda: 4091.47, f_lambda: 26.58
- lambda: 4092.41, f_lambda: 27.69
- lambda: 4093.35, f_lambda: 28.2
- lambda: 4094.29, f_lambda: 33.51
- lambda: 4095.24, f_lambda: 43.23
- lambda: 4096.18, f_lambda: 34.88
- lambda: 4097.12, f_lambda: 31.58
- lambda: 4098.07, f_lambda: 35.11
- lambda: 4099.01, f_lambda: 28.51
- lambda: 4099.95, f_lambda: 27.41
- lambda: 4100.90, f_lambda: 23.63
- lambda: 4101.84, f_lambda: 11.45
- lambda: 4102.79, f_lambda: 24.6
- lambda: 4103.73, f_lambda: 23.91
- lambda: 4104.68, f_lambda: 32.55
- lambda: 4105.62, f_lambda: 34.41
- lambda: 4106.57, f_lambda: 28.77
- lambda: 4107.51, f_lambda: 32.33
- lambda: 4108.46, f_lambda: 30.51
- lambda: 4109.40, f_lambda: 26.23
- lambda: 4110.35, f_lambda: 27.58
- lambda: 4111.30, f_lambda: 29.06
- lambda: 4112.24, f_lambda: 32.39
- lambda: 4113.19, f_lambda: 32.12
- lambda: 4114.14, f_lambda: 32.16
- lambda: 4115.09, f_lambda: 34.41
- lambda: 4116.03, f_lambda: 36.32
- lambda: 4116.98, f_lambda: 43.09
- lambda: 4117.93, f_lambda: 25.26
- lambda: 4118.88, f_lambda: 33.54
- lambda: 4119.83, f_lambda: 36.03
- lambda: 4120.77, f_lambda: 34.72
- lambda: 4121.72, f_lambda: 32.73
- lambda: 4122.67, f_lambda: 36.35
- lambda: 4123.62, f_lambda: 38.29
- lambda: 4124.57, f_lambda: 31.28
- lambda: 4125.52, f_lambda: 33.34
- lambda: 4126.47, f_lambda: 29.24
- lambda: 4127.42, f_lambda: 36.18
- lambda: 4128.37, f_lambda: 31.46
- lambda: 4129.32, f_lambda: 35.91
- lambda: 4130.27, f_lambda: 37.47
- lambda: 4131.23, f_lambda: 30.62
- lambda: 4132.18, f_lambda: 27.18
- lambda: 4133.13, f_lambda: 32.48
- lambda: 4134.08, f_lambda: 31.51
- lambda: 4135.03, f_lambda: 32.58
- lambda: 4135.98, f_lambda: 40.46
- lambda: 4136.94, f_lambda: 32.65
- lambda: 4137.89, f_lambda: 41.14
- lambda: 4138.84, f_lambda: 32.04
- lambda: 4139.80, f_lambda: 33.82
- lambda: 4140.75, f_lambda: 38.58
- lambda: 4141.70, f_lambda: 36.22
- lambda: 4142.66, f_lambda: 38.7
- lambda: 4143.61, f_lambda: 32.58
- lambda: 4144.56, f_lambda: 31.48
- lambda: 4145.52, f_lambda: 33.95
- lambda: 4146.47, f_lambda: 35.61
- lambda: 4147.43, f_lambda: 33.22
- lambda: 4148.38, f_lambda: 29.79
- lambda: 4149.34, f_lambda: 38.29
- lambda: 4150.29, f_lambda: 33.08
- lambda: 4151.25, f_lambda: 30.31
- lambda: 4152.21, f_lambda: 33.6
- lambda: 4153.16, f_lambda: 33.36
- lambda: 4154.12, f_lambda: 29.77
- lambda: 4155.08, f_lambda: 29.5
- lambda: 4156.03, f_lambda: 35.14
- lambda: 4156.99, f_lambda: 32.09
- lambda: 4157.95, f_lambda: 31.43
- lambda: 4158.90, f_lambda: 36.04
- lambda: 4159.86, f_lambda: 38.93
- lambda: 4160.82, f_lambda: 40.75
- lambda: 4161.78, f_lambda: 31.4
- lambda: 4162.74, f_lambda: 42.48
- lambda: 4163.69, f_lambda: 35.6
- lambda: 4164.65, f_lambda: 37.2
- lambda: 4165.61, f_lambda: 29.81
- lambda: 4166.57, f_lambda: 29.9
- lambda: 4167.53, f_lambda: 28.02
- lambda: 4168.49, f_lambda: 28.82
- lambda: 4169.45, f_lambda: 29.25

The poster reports 2.3 AA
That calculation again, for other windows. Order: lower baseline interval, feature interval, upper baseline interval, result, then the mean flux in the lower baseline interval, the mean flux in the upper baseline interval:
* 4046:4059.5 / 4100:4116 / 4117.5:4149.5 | 2.4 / 33.1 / 33.9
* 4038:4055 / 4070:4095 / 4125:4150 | 0.9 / 31.7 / 34.1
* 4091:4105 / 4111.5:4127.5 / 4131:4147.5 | -1.1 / 28.8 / 34.2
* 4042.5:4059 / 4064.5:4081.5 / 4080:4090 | 0.2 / 32.5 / 32.4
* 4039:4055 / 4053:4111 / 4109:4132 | 2.4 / 31.5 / 33.1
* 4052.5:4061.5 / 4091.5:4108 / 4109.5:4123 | 1.8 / 32.9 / 33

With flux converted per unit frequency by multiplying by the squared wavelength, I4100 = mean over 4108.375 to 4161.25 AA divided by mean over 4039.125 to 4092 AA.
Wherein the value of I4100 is 1.1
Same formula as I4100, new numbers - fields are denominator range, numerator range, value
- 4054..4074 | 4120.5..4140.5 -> 1.10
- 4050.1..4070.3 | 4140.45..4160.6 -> 1.09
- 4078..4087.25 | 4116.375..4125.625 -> 1.18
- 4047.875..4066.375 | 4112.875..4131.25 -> 1.09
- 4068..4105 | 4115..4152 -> 1.13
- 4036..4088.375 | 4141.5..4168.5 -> 1.11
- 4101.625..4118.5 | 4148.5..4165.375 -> 1.17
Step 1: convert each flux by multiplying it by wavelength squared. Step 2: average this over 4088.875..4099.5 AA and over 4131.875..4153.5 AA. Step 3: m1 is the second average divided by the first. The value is 1.08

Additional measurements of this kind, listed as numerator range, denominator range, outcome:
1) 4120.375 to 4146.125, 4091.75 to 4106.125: 1.19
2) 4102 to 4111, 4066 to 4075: 0.84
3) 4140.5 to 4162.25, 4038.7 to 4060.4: 1.13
